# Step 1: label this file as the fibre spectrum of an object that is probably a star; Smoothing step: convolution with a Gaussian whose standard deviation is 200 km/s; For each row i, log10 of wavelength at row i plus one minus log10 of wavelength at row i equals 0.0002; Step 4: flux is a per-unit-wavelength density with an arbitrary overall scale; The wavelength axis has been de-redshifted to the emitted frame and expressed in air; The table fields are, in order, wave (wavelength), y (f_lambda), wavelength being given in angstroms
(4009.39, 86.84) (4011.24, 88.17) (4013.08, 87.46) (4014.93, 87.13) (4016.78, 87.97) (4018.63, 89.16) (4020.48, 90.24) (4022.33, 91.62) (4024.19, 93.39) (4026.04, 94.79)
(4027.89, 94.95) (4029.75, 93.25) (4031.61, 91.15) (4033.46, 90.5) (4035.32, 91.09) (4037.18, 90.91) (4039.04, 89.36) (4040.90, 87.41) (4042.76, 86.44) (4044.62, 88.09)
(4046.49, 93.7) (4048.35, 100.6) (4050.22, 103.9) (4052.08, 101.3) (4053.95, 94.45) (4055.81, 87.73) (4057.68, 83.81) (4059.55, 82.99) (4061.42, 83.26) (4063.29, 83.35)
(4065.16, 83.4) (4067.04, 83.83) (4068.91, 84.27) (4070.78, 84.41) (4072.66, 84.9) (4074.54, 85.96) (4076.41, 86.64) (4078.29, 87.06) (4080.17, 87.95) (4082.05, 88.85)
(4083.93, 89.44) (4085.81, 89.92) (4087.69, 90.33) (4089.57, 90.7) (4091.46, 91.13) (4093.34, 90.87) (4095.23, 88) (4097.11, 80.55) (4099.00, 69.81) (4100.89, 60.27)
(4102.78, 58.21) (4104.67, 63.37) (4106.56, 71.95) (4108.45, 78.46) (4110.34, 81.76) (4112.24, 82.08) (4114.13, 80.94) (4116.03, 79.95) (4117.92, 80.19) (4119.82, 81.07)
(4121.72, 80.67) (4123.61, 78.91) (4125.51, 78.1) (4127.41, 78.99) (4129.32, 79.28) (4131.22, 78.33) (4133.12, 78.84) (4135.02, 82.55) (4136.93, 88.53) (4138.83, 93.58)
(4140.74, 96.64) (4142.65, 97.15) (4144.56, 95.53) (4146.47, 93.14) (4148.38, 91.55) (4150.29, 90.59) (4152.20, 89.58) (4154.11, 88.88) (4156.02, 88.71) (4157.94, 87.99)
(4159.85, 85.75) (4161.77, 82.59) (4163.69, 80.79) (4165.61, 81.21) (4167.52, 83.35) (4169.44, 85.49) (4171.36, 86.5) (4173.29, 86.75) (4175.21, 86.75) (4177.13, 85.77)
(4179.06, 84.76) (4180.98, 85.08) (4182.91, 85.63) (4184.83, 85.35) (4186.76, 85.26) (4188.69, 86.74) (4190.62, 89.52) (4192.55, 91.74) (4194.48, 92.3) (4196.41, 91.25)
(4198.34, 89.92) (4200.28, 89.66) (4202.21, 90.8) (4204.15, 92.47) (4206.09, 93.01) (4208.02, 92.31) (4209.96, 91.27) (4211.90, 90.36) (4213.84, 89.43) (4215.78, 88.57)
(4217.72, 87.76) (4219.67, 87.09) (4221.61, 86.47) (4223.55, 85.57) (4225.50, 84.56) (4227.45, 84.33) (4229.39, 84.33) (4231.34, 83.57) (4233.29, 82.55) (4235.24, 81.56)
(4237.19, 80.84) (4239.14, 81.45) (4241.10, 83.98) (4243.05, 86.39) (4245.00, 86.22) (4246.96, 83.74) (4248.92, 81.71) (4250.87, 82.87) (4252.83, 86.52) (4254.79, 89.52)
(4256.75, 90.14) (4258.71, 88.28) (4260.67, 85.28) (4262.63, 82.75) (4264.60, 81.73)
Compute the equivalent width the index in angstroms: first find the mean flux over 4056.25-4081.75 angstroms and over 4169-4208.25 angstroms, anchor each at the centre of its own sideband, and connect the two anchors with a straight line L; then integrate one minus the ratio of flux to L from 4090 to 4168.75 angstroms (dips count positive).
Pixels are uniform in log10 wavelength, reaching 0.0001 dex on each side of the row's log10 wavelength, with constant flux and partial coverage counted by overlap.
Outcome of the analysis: 3.6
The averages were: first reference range 84.9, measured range 82.8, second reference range 88.4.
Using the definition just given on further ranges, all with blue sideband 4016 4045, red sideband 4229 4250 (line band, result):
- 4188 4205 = -1.15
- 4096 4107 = 2.58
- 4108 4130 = 1.88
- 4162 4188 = 0.24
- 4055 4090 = 1.18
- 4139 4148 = -0.88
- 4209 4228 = -0.81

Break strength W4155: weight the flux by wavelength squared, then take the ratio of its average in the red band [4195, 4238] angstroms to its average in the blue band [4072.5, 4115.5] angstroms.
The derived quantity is 1.1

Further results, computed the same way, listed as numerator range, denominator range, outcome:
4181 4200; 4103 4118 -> 1.21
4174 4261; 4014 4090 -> 1.05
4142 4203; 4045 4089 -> 1.04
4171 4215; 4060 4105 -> 1.13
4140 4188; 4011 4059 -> 1.02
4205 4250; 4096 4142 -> 1.15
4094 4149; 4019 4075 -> 0.94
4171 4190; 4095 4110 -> 1.26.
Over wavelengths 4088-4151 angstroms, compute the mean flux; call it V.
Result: 82.2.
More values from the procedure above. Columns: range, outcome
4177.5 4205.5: 88.6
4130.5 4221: 88.3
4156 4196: 86.1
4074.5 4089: 88.5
